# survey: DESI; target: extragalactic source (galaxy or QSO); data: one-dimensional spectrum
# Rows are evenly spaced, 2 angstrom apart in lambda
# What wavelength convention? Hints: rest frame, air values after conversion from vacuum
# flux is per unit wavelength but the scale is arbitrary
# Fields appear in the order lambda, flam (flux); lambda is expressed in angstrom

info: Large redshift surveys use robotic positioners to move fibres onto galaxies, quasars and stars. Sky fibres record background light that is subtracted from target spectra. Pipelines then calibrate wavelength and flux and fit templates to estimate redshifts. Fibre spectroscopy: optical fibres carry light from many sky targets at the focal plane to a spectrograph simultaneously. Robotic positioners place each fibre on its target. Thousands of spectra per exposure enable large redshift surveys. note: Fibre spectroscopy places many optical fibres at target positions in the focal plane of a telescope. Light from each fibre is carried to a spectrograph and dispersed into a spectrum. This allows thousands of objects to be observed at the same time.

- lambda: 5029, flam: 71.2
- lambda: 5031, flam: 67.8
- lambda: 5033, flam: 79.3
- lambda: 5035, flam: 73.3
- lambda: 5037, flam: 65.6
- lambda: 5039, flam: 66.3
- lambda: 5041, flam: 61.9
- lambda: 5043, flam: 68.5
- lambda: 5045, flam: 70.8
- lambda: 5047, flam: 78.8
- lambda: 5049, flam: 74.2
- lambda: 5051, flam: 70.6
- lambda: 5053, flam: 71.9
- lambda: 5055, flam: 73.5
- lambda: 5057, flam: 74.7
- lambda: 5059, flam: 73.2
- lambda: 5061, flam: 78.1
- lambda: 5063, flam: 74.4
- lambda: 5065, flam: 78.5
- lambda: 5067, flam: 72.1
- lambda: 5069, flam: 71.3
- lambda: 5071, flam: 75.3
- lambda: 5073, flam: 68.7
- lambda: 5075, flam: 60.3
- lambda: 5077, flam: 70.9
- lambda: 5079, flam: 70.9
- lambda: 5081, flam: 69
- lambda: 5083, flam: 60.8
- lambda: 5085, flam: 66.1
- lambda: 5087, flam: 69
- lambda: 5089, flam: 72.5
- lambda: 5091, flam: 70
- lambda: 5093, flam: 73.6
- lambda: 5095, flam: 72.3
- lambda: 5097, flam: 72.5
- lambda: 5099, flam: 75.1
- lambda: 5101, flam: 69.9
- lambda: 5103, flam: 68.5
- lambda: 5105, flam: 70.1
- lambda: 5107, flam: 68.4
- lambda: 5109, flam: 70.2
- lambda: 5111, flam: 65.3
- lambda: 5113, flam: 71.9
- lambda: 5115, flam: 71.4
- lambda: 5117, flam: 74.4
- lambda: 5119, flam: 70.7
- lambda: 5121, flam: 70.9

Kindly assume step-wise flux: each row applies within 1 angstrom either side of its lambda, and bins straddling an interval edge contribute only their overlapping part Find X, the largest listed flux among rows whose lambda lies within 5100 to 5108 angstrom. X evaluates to 70.1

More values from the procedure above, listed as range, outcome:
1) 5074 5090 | 72.5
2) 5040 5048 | 78.8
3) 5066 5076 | 75.3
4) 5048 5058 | 74.7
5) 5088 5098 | 73.6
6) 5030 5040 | 79.3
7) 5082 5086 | 66.1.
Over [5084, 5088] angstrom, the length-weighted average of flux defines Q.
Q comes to 67.5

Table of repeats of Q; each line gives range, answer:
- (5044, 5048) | 74.8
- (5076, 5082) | 70.3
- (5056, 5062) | 75.3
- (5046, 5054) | 73.9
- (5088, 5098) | 72.2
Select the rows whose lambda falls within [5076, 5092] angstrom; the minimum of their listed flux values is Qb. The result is 60.8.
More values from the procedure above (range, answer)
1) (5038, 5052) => 61.9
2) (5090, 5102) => 69.9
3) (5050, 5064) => 70.6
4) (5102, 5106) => 68.5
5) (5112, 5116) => 71.4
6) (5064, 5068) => 72.1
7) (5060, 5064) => 74.4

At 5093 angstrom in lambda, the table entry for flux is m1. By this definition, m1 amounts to 73.6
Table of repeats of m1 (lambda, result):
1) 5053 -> 71.9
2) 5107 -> 68.4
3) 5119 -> 70.7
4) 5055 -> 73.5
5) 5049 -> 74.2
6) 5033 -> 79.3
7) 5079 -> 70.9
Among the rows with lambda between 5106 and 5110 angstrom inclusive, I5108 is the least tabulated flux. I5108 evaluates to 68.4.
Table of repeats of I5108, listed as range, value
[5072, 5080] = 60.3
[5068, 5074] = 68.7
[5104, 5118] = 65.3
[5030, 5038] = 65.6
